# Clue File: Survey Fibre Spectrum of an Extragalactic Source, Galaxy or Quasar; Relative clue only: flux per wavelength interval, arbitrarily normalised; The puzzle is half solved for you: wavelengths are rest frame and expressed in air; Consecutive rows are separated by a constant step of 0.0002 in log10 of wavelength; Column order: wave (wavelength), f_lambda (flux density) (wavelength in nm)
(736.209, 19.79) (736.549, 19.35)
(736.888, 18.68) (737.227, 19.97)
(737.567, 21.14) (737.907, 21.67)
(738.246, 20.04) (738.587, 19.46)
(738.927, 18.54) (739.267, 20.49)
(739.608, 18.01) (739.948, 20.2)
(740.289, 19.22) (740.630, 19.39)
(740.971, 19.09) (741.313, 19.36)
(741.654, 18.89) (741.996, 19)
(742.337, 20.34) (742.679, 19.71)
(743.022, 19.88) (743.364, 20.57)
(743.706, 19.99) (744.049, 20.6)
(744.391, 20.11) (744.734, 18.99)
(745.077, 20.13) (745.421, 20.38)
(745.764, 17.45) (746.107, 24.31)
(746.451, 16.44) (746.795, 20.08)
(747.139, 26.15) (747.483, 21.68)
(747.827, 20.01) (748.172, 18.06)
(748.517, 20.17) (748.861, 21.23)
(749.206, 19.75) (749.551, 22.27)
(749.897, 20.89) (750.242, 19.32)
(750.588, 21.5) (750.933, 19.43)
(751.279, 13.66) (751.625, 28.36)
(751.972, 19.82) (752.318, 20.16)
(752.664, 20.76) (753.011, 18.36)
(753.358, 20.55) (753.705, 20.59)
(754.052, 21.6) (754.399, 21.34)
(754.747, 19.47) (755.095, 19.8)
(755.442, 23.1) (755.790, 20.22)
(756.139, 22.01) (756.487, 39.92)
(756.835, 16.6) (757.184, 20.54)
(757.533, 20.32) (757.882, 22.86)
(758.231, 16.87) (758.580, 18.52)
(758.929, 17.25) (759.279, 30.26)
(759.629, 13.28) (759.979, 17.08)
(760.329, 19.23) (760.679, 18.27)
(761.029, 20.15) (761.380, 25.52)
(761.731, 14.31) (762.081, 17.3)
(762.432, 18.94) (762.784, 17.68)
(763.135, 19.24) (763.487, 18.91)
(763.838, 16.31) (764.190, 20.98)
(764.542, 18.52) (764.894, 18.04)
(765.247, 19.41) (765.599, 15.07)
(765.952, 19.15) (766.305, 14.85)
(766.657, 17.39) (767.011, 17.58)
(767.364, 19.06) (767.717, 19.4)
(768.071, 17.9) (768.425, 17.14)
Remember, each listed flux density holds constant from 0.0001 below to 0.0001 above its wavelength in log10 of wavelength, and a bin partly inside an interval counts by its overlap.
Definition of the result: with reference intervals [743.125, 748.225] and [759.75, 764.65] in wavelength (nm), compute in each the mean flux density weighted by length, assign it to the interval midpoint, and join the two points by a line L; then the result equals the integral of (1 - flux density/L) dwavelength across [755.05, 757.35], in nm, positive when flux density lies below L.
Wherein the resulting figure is -0.48 nm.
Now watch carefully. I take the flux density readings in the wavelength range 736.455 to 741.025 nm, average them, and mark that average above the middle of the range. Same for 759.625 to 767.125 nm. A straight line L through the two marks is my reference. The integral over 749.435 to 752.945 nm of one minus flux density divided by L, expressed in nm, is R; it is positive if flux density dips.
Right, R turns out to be -0.298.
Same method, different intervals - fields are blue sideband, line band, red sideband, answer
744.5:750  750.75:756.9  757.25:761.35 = -0.45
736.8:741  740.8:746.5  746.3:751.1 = 0.09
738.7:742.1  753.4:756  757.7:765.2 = -0.24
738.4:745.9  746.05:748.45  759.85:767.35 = -0.19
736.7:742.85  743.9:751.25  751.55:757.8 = 0.16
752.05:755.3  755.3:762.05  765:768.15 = -0.50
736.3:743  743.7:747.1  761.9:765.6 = -0.14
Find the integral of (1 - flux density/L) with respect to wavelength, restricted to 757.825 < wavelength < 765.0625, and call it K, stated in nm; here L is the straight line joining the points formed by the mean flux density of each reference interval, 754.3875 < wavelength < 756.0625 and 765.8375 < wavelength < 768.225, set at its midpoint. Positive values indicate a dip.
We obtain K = 0.11 nm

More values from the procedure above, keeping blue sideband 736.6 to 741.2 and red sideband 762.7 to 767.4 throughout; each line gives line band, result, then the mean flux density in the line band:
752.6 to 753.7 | -0.07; 19.9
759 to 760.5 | -0.12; 19.8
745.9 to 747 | -0.07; 20.4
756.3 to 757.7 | -0.44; 24.3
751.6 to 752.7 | -0.16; 21.6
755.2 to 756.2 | -0.16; 21.6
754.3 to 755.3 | -0.08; 20.2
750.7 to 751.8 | -0.10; 20.5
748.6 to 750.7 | -0.20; 20.8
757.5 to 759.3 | -0.18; 20.3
